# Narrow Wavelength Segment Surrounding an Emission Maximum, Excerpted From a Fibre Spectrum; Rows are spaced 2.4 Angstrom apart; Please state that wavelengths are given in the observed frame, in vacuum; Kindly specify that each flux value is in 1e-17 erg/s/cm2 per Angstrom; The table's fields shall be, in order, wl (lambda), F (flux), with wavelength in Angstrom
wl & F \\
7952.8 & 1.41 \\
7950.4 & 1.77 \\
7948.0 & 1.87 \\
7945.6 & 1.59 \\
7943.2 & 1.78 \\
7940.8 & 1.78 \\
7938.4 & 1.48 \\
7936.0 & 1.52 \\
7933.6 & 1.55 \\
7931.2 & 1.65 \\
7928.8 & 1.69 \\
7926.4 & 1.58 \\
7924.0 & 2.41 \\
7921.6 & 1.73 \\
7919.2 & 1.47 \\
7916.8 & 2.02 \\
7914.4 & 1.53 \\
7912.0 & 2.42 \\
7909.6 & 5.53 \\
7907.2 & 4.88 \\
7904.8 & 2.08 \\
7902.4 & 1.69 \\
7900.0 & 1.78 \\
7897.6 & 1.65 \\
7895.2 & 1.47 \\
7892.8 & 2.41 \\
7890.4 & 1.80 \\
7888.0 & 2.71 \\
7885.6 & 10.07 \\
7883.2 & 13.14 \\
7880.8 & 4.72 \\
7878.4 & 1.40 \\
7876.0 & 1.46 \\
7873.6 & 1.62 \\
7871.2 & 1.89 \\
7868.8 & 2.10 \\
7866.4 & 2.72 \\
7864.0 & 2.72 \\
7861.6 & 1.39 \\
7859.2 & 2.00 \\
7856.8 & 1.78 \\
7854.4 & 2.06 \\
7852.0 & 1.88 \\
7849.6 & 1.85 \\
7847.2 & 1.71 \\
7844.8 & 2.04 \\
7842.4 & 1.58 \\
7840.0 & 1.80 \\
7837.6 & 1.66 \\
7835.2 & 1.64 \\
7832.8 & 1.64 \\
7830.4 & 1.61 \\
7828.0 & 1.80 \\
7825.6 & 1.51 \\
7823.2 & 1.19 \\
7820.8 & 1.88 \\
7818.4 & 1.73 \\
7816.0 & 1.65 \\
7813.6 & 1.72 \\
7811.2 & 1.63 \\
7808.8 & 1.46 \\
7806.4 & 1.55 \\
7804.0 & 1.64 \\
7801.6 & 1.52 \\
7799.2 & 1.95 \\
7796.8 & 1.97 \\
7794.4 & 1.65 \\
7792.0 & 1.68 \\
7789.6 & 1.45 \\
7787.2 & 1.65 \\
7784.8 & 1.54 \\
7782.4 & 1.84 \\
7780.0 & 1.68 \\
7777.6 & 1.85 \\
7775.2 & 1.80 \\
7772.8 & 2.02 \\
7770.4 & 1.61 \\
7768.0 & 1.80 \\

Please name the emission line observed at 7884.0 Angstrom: H-alpha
